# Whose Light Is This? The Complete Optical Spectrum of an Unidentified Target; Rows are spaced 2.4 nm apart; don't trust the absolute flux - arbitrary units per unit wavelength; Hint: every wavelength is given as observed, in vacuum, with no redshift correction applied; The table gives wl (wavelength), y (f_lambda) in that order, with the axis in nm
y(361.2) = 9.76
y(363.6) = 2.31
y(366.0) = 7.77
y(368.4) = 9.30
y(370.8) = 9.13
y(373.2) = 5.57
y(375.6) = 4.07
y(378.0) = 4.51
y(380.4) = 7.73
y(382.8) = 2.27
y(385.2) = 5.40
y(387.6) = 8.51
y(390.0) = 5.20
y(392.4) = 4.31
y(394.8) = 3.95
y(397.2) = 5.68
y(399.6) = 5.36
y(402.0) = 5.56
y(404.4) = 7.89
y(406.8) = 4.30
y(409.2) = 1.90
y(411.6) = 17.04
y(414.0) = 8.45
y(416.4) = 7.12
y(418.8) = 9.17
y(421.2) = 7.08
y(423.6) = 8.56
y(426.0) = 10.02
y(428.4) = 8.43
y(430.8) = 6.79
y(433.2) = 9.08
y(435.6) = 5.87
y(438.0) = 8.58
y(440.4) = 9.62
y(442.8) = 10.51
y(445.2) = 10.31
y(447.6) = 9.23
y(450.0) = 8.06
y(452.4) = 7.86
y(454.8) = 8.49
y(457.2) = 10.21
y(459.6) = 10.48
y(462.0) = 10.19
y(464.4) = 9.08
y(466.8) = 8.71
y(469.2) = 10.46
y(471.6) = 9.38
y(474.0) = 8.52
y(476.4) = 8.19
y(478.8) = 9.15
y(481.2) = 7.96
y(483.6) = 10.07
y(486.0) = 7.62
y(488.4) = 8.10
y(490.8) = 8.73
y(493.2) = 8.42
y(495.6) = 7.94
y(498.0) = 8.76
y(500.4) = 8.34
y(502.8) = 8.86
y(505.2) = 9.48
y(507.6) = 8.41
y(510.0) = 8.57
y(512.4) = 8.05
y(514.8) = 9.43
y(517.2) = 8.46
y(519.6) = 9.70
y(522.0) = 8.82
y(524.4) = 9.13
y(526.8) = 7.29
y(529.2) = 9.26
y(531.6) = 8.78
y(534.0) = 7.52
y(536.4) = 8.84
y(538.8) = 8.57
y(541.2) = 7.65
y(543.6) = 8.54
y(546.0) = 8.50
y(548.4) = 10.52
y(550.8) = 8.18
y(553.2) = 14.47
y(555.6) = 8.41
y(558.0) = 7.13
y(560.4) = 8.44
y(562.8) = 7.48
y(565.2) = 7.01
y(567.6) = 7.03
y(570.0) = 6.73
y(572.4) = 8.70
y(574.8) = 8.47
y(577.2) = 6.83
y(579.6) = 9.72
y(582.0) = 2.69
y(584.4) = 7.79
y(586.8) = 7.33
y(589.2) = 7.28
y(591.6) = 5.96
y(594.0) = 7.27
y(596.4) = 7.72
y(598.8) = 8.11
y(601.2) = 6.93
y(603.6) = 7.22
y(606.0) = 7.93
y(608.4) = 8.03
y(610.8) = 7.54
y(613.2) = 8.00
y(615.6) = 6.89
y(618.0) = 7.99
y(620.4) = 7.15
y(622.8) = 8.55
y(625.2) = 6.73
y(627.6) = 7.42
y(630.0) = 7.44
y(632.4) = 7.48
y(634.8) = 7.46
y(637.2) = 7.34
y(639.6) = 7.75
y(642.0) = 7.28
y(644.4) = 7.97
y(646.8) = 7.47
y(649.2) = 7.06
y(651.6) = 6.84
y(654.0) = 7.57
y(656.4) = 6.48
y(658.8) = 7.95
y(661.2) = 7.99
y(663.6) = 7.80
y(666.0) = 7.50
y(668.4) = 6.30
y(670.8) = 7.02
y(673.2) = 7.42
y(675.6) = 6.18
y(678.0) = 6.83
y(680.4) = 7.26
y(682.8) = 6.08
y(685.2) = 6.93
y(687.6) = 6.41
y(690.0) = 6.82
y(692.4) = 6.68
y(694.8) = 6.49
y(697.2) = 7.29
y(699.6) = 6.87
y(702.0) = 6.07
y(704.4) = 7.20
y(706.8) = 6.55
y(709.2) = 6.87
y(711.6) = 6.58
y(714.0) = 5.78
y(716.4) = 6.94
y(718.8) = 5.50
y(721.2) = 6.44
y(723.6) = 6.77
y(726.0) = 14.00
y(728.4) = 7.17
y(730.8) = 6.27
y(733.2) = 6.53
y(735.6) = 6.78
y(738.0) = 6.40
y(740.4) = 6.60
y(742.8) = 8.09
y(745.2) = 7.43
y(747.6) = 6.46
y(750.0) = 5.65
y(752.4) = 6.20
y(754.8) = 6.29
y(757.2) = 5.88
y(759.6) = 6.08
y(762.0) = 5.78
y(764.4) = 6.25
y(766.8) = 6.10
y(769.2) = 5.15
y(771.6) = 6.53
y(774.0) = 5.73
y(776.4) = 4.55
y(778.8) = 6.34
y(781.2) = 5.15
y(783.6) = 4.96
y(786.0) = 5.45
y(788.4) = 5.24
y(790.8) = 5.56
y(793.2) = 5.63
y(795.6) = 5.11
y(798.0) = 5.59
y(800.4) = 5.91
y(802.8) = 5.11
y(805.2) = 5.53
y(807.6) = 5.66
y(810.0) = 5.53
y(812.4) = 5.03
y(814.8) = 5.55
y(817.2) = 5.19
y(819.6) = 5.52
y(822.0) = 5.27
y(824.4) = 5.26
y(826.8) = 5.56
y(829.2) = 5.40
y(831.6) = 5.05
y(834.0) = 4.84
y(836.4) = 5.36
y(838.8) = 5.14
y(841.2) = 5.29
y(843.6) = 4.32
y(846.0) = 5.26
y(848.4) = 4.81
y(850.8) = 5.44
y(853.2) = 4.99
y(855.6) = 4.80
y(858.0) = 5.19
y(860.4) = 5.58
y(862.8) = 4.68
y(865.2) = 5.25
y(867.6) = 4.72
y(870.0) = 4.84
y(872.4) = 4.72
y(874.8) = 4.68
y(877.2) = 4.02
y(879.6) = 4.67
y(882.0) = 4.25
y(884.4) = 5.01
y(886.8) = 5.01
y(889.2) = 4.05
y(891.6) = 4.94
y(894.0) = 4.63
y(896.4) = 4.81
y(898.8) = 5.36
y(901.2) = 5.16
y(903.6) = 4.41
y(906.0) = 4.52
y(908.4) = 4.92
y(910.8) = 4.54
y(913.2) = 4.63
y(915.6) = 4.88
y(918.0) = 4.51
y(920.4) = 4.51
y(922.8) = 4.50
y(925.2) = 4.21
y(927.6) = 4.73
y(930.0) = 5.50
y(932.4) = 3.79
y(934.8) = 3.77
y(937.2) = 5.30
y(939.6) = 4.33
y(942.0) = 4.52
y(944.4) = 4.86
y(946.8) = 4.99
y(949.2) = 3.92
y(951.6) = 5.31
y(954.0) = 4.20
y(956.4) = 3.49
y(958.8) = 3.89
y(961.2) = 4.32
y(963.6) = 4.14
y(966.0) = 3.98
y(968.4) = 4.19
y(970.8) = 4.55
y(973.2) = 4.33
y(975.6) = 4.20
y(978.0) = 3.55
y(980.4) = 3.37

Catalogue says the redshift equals 0.106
